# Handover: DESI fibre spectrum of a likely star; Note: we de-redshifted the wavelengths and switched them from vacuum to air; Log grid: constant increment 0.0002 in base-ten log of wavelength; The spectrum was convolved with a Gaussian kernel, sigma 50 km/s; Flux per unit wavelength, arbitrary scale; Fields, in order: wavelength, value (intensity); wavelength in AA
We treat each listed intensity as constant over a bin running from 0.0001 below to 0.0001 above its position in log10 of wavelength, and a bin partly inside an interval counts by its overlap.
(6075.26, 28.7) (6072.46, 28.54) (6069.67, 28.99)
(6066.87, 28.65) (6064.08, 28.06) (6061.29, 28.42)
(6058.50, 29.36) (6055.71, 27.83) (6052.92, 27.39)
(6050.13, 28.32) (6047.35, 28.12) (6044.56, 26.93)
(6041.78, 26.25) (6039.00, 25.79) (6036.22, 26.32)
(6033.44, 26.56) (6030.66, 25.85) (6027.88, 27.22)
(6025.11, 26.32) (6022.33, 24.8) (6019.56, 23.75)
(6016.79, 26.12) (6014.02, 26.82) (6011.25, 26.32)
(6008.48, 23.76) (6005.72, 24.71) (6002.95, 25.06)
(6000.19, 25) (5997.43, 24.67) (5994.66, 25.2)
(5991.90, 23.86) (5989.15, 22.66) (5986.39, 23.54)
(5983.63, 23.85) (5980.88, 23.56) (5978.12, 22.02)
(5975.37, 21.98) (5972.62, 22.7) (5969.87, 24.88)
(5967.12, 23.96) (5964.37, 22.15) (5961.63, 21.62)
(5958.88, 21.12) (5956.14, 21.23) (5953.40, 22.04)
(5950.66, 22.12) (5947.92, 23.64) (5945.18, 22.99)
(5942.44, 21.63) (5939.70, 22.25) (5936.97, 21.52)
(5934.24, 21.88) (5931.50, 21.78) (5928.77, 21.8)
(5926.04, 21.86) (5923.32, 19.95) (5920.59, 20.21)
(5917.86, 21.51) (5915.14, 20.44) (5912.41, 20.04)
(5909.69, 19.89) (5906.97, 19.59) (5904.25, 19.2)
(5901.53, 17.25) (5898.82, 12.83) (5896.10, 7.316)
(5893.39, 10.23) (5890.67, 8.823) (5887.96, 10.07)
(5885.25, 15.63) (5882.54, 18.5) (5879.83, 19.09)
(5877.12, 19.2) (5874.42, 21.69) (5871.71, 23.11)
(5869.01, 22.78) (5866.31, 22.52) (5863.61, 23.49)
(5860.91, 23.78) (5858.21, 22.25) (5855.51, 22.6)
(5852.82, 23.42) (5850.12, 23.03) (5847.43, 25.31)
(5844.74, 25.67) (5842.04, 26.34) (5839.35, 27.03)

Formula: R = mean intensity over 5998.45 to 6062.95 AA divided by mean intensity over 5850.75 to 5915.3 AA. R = 1.43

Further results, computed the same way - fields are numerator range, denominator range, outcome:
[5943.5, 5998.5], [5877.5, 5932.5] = 1.33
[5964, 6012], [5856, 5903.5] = 1.35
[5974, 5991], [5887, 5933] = 1.33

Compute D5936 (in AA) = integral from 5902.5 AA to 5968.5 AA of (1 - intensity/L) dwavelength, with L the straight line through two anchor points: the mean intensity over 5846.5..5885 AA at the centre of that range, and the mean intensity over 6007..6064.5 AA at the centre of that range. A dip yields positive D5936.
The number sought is 6.89 AA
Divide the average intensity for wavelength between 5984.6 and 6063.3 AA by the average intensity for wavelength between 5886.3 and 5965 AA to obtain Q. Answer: 1.35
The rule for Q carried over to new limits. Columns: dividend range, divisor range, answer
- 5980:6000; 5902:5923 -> 1.20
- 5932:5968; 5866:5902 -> 1.37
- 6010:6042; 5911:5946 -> 1.22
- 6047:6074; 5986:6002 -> 1.17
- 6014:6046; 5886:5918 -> 1.69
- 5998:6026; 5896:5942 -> 1.28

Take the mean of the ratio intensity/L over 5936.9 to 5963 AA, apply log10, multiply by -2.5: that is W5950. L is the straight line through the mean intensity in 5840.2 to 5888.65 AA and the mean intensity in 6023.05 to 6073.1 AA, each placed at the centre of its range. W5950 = 0.11 mag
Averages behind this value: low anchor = 21.8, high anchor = 27.4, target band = 22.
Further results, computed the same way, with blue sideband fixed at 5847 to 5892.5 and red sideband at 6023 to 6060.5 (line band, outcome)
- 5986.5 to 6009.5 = 0.04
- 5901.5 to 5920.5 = 0.10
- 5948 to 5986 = 0.07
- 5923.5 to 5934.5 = 0.04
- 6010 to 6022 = 0.01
